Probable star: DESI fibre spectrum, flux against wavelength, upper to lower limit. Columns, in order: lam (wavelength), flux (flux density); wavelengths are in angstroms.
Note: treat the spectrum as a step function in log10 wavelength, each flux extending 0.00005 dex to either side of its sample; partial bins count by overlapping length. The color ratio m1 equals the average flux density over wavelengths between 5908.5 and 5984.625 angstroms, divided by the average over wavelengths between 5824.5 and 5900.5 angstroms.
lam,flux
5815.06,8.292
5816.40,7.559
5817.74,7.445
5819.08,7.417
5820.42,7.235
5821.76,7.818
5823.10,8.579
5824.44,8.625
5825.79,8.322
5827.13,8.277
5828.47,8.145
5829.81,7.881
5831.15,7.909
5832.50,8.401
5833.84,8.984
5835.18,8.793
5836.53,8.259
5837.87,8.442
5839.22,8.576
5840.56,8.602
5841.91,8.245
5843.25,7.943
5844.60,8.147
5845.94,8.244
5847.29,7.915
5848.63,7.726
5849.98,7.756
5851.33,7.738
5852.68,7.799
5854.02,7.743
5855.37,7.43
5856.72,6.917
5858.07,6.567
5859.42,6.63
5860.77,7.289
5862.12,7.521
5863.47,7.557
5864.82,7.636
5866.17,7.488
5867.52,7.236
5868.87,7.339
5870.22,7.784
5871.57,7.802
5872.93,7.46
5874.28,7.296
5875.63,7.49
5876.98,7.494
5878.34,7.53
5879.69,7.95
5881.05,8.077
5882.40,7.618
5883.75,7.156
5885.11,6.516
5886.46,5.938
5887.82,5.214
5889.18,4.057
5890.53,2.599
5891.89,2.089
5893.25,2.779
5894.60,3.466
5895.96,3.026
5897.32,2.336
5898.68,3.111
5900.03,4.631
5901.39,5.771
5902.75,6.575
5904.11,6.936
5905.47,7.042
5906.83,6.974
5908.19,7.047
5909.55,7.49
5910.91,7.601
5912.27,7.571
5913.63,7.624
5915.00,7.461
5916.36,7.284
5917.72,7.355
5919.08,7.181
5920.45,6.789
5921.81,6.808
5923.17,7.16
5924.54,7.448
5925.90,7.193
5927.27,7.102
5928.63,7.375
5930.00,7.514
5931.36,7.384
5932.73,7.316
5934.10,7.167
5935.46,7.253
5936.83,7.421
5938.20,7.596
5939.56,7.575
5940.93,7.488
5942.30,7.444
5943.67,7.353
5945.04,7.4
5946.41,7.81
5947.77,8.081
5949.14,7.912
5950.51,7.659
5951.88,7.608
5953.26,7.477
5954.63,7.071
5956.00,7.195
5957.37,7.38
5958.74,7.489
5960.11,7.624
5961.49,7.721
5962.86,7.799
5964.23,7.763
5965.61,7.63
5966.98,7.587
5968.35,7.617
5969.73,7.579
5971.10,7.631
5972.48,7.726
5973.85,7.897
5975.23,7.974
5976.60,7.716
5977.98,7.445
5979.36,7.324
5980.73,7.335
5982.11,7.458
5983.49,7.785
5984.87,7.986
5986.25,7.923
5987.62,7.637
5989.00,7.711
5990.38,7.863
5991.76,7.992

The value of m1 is 1.1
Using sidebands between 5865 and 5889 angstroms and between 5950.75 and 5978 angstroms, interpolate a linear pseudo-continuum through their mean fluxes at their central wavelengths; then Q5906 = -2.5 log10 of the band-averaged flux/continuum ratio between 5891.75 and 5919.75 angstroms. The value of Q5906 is 0.25 mag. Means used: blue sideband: 7.2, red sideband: 7.6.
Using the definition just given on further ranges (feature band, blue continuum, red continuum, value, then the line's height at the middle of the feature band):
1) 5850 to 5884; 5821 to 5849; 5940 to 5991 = 0.090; 8.12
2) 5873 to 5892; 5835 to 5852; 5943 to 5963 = 0.240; 7.95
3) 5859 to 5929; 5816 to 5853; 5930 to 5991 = 0.207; 7.86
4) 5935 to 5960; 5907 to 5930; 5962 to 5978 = 0.001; 7.52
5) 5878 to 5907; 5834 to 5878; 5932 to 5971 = 0.403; 7.65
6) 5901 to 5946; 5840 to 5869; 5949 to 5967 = 0.048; 7.57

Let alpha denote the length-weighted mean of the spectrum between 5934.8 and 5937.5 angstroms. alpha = 7.33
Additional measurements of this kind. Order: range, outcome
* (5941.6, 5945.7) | 7.39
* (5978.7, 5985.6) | 7.58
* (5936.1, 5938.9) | 7.51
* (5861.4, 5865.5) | 7.57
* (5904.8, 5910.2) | 7.14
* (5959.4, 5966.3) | 7.7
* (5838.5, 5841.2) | 8.58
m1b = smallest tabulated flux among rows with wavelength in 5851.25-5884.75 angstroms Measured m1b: 6.567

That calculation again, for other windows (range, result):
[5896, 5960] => 2.336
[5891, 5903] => 2.089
